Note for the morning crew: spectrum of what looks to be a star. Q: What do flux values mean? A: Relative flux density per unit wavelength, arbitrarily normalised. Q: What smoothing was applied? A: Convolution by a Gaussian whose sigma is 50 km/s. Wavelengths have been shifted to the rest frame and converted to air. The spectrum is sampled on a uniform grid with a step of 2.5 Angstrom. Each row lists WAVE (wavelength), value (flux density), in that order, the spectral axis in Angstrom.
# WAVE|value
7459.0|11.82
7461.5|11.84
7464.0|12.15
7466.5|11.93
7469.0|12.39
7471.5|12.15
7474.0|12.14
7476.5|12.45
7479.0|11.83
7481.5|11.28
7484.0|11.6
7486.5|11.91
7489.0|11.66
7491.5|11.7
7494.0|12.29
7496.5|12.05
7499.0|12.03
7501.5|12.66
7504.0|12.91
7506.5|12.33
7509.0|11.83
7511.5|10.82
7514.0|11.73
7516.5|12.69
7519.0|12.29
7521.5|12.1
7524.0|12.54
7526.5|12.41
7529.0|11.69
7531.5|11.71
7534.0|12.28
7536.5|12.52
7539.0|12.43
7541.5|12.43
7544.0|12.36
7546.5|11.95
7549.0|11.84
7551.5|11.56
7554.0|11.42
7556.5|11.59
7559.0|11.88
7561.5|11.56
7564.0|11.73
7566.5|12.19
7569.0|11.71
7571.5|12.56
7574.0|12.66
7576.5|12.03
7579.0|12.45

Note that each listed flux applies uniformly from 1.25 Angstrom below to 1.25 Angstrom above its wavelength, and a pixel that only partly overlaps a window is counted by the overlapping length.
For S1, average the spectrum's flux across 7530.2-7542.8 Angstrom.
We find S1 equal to 12.3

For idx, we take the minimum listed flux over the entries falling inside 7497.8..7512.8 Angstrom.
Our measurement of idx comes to 10.82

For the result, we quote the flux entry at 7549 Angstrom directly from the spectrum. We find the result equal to 11.84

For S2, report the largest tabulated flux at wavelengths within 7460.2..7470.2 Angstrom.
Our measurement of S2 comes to 12.39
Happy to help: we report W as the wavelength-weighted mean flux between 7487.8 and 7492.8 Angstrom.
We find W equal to 11.7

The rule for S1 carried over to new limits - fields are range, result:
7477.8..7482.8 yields 11.6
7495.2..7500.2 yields 12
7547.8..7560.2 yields 11.7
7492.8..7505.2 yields 12.4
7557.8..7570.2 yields 11.8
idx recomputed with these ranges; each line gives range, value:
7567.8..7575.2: 11.71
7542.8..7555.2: 11.42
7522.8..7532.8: 11.69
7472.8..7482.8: 11.28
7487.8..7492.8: 11.66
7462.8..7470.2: 11.93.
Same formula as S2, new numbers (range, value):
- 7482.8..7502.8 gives 12.66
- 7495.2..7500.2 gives 12.05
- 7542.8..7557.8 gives 12.36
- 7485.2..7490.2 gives 11.91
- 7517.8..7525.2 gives 12.54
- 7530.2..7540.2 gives 12.52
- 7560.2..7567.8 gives 12.19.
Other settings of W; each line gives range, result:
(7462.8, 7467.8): 12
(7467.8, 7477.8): 12.3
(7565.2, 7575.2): 12.3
